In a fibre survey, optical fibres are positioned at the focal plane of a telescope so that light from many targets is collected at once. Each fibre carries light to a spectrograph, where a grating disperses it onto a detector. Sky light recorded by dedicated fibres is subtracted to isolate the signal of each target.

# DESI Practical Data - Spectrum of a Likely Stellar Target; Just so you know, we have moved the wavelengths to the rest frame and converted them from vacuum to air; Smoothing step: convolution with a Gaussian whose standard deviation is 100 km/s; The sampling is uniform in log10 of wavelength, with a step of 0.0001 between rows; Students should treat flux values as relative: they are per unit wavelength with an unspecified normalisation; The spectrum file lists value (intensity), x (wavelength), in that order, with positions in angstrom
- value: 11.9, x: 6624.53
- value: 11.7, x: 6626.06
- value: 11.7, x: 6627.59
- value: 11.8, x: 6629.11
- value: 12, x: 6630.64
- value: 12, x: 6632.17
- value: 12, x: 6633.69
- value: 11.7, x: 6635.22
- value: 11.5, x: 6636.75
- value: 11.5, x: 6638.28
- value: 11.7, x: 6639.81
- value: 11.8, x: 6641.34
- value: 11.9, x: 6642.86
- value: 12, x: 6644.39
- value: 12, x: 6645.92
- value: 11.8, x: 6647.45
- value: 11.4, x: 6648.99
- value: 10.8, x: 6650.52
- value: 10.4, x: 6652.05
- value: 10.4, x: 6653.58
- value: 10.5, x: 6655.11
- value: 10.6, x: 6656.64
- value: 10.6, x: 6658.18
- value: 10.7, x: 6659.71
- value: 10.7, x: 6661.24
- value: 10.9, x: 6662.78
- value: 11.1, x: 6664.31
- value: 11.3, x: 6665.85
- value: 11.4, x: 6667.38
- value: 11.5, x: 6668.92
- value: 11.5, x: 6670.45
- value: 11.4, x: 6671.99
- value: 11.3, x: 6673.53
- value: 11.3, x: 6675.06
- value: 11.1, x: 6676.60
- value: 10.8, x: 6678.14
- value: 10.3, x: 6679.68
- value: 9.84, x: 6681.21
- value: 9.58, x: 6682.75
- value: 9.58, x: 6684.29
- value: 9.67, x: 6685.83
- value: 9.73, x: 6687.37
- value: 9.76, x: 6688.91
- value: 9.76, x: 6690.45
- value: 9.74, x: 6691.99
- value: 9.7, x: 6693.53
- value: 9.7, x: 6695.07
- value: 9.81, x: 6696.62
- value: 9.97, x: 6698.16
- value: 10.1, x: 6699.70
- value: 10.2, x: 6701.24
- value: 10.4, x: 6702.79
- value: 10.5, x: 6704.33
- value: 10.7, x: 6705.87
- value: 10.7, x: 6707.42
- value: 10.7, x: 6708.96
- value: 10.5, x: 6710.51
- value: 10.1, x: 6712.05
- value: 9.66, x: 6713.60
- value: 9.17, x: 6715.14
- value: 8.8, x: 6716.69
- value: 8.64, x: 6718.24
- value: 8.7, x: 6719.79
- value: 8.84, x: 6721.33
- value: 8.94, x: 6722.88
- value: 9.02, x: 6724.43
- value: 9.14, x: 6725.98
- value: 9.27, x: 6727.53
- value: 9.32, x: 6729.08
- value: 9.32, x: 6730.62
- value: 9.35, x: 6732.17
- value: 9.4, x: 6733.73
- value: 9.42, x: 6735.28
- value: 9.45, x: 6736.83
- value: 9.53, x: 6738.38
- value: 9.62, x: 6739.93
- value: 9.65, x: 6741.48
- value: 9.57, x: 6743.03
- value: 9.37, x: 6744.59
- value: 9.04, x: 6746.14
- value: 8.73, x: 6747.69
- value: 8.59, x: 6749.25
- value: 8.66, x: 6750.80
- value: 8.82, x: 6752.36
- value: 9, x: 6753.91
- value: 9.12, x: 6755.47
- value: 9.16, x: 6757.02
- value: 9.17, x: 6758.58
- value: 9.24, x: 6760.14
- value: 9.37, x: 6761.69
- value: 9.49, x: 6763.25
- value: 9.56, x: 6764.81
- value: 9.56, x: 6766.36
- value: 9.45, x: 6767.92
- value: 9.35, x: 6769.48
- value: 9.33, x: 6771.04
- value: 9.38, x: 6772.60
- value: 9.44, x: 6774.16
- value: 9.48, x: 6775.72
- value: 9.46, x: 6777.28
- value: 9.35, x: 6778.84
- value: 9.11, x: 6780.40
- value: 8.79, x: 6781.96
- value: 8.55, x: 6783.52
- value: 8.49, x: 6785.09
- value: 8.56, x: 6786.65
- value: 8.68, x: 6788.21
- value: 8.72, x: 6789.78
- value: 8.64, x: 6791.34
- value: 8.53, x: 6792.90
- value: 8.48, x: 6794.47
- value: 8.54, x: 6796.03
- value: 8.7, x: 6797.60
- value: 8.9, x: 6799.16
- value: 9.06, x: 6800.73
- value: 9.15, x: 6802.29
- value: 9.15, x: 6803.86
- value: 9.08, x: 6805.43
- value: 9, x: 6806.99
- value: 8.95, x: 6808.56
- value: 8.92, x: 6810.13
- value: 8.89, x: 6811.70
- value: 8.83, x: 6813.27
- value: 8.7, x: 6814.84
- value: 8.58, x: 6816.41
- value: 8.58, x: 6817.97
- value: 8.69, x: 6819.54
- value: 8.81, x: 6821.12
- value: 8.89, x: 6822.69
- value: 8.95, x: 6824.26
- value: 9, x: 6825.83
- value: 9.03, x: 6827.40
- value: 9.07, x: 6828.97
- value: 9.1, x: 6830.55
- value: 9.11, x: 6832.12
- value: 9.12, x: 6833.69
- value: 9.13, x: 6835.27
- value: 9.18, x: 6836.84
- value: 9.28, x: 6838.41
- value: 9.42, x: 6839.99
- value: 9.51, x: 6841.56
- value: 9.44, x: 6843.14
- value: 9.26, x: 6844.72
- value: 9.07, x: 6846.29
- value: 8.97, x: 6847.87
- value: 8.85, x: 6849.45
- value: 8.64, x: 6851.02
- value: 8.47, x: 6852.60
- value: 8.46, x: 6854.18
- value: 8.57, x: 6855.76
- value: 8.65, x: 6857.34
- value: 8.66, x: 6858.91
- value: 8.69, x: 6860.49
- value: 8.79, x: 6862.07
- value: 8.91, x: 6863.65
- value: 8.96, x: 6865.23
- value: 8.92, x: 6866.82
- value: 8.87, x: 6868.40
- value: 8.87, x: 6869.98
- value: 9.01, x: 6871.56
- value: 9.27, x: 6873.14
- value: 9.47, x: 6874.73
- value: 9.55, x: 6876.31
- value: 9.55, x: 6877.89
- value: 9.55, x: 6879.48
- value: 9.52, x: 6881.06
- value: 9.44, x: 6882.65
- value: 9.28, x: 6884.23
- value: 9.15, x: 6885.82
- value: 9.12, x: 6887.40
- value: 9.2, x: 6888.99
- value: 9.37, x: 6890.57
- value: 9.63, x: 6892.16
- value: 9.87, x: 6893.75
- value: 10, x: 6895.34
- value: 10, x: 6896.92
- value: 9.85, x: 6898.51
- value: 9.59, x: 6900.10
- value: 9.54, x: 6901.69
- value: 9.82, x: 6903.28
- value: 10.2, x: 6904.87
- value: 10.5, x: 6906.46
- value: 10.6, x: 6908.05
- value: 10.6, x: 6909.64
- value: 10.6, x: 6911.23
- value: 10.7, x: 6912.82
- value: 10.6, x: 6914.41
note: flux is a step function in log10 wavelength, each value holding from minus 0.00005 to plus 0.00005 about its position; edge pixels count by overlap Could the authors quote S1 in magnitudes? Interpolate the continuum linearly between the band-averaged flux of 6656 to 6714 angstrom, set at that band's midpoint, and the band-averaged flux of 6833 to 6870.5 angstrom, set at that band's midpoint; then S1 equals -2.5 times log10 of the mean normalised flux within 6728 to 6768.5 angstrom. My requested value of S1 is 0.07 mag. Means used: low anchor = 10.4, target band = 9.27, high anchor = 8.94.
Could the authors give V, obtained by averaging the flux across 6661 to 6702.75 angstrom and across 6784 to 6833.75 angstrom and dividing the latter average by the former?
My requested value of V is 0.85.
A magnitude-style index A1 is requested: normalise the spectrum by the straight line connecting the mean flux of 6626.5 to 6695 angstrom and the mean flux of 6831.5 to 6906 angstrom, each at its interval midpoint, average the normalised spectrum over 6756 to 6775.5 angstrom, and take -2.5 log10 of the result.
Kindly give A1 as 0.08 mag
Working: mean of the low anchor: 11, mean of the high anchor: 9.24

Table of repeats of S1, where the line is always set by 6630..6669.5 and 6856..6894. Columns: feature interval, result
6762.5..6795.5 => 0.12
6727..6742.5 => 0.12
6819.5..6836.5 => 0.07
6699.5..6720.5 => 0.09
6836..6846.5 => 0.02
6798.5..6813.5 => 0.10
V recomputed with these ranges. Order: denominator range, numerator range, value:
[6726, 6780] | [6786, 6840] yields 0.96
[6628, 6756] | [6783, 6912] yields 0.89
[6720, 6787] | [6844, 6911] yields 1.01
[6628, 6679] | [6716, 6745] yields 0.82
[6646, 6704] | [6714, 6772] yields 0.87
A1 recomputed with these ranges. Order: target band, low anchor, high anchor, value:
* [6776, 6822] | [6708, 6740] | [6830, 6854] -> 0.04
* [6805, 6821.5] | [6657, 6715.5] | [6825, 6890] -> 0.07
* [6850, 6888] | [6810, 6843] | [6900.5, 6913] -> 0.08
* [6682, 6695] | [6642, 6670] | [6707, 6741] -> 0.07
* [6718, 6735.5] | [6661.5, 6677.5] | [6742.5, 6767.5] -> 0.08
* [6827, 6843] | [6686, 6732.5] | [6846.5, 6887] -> -0.01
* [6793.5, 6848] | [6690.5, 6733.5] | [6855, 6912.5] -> 0.06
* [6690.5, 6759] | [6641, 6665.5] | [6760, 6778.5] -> 0.06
